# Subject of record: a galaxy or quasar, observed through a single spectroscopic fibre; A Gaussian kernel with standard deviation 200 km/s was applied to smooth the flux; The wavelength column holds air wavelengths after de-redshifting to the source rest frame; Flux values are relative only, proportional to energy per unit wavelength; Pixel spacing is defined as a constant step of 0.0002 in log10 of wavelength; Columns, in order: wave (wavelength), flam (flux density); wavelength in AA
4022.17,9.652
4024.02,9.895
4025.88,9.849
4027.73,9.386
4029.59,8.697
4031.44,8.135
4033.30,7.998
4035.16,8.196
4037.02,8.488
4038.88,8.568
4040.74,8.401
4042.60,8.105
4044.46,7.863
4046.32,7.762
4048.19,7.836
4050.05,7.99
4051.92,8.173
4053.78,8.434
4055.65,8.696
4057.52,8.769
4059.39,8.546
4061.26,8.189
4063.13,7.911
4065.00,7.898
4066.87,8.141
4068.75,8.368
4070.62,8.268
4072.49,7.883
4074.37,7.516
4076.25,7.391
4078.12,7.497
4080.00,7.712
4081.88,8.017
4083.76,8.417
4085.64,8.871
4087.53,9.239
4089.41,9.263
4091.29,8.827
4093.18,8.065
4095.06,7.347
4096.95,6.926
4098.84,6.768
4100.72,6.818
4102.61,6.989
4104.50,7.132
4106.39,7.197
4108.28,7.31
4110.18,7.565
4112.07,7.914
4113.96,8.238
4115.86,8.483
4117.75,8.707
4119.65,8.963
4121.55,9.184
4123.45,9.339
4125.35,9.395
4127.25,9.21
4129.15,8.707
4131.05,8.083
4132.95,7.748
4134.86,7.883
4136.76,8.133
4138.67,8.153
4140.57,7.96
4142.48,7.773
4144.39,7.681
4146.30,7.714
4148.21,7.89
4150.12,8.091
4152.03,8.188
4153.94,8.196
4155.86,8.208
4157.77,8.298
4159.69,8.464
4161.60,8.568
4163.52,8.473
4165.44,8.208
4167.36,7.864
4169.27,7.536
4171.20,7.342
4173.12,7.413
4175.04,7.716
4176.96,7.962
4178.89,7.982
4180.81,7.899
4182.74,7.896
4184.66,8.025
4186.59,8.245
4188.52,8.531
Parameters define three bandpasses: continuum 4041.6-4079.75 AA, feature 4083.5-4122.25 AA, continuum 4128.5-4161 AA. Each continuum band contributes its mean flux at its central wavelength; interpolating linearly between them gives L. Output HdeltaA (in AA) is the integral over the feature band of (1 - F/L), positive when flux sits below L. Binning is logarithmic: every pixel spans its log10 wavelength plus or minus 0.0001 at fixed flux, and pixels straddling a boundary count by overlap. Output 0.3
